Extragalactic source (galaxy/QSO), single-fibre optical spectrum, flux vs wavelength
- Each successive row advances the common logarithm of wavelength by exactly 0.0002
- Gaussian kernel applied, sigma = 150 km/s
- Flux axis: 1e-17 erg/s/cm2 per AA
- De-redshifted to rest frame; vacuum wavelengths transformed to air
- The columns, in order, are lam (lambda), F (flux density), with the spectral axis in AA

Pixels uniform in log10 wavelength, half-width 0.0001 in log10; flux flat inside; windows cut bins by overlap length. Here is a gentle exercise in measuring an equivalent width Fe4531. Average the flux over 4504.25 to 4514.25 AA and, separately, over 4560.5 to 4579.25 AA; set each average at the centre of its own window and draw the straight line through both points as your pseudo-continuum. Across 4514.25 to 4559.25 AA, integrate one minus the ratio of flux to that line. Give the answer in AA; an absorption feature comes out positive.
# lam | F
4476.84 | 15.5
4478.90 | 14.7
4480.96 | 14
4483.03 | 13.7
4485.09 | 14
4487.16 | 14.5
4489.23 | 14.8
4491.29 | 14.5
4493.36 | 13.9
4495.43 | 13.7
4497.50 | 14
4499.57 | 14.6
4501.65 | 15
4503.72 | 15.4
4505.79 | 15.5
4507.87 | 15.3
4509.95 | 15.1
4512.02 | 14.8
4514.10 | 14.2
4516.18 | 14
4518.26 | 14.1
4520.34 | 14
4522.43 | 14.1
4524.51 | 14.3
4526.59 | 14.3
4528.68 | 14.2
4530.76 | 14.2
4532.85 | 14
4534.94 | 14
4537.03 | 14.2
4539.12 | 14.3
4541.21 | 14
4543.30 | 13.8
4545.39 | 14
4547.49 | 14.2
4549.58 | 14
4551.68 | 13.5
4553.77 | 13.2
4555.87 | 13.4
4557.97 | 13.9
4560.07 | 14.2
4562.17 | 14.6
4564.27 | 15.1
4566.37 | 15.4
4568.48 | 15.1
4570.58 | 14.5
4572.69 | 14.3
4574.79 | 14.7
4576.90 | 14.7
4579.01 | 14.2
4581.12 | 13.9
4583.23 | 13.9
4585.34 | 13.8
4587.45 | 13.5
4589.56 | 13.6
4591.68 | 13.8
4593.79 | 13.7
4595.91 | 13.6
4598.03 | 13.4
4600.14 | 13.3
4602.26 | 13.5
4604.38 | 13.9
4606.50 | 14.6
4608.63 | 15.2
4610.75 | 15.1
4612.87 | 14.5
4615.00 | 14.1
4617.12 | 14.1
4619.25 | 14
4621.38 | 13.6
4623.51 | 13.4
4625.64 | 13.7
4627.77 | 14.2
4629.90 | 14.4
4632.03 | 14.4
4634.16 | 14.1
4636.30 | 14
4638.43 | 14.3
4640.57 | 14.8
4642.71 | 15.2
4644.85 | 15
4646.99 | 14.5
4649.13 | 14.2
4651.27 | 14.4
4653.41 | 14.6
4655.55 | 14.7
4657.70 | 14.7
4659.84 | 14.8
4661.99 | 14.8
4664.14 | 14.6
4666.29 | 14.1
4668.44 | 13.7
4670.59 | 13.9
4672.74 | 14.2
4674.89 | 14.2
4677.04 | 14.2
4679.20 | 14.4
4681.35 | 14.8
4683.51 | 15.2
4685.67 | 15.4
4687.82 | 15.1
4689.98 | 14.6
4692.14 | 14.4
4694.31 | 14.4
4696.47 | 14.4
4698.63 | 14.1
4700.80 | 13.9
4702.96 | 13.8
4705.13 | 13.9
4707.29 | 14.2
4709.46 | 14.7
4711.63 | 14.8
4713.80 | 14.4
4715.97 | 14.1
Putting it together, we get 2.8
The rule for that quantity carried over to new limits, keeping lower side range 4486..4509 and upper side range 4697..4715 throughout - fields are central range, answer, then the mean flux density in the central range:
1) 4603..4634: 0.4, 14.2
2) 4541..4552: 0.5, 13.9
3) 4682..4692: -0.5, 15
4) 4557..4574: -0.2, 14.6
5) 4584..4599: 0.9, 13.6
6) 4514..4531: 0.5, 14.2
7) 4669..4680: 0.1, 14.2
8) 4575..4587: 0.3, 14.1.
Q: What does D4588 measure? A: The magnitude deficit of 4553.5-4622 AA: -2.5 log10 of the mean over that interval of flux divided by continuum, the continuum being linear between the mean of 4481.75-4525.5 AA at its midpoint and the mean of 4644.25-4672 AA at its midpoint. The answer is 0.02 mag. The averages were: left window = 14.4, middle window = 14.1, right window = 14.4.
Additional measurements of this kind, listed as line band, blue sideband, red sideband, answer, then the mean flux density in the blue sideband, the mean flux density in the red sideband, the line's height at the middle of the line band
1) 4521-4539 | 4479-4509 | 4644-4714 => 0.025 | 14.5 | 14.5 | 14.5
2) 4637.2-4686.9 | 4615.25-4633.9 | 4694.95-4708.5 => -0.040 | 14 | 14.1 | 14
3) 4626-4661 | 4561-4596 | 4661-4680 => -0.020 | 14.3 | 14.2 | 14.2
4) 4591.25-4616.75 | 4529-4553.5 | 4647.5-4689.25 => 0.015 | 14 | 14.5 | 14.3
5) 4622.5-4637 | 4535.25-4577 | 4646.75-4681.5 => 0.024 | 14.2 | 14.4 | 14.3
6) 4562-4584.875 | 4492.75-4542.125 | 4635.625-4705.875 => -0.011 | 14.4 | 14.5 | 14.4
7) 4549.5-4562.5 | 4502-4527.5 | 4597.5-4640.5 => 0.049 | 14.6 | 14.1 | 14.4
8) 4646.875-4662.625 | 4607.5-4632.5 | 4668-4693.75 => -0.015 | 14.2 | 14.5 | 14.4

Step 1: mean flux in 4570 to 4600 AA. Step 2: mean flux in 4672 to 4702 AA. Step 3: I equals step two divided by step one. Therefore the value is 1.0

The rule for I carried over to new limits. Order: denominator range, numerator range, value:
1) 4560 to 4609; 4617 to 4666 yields 1.01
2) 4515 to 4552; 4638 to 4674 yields 1.03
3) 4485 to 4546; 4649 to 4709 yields 1.00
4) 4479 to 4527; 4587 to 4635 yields 0.97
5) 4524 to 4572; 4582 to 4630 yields 0.98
